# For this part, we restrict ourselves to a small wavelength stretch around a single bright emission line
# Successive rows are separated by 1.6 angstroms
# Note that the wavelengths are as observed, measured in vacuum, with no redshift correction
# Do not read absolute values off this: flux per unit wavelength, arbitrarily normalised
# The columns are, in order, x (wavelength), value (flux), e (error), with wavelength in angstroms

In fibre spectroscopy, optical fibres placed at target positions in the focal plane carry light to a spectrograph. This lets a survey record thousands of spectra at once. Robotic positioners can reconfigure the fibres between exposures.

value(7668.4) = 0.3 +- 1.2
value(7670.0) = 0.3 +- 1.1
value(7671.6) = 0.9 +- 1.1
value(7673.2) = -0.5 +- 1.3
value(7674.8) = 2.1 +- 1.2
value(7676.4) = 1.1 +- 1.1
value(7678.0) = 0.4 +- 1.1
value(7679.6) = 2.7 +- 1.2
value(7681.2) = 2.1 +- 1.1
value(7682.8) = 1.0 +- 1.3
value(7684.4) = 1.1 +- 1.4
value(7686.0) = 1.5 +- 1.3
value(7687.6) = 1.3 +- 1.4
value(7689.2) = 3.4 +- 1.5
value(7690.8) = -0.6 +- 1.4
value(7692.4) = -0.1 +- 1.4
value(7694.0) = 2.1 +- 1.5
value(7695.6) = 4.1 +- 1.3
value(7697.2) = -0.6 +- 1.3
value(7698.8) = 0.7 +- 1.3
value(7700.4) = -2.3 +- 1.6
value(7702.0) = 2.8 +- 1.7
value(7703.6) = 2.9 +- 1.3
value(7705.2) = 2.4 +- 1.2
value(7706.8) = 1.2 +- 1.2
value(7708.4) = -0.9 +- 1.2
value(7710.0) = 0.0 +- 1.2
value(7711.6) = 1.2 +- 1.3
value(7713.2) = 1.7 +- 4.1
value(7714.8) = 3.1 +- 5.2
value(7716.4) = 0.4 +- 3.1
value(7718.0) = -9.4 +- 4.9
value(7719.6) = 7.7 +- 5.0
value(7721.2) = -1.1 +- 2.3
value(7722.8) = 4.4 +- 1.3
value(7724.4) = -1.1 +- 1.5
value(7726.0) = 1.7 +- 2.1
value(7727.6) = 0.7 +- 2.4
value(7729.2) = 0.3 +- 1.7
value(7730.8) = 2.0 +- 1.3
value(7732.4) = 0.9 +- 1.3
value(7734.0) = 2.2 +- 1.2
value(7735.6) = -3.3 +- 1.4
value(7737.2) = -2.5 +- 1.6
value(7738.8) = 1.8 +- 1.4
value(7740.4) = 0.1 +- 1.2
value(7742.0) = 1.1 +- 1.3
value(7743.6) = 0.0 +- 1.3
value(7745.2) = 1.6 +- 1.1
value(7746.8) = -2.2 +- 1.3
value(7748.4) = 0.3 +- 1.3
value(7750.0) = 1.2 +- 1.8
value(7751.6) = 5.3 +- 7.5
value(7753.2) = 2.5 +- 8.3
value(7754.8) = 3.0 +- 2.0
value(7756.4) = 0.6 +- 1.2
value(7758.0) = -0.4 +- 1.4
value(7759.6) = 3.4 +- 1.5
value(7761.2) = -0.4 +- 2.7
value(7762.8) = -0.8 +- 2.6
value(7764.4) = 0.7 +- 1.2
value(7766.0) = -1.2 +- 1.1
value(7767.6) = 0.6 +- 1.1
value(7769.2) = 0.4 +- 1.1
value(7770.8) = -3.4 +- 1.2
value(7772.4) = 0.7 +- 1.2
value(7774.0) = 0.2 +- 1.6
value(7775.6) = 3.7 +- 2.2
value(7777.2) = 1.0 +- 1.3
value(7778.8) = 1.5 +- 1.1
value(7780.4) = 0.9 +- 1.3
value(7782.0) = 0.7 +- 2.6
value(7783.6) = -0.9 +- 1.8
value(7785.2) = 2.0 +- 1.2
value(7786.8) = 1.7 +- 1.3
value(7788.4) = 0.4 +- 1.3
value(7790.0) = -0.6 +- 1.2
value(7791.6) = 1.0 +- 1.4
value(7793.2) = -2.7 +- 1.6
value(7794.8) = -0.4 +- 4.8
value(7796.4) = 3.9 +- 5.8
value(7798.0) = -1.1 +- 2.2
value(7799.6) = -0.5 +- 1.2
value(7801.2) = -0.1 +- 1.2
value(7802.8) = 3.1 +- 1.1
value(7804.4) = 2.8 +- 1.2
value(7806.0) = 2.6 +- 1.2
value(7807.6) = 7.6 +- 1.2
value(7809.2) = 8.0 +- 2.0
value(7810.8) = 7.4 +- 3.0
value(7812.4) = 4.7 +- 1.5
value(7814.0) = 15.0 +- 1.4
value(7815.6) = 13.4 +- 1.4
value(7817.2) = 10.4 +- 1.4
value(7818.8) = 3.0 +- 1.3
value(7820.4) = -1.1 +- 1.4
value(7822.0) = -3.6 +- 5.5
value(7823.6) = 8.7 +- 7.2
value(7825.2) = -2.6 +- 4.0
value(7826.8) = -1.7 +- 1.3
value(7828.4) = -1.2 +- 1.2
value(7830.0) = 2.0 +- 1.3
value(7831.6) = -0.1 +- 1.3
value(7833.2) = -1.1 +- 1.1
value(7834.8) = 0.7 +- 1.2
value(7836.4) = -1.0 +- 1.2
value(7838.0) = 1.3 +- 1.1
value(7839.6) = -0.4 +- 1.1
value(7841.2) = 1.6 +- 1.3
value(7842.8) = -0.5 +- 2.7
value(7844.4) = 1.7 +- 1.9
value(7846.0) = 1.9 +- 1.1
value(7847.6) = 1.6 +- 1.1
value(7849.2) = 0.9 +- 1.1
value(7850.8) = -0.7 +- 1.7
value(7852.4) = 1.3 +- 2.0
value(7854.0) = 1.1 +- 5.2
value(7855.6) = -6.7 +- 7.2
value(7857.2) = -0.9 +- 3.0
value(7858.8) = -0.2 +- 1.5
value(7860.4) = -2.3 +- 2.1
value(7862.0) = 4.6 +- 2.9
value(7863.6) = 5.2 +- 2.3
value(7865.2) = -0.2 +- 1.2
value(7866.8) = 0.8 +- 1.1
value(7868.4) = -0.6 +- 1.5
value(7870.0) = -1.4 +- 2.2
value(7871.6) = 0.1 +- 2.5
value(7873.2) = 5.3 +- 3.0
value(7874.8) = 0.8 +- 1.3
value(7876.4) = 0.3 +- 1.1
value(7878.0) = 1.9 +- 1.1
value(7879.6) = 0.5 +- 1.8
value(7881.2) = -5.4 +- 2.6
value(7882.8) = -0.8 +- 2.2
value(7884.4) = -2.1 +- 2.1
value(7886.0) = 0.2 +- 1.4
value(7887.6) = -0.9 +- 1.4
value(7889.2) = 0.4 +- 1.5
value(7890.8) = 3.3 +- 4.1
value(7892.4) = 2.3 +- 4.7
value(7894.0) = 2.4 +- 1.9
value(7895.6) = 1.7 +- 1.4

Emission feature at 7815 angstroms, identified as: [O II]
